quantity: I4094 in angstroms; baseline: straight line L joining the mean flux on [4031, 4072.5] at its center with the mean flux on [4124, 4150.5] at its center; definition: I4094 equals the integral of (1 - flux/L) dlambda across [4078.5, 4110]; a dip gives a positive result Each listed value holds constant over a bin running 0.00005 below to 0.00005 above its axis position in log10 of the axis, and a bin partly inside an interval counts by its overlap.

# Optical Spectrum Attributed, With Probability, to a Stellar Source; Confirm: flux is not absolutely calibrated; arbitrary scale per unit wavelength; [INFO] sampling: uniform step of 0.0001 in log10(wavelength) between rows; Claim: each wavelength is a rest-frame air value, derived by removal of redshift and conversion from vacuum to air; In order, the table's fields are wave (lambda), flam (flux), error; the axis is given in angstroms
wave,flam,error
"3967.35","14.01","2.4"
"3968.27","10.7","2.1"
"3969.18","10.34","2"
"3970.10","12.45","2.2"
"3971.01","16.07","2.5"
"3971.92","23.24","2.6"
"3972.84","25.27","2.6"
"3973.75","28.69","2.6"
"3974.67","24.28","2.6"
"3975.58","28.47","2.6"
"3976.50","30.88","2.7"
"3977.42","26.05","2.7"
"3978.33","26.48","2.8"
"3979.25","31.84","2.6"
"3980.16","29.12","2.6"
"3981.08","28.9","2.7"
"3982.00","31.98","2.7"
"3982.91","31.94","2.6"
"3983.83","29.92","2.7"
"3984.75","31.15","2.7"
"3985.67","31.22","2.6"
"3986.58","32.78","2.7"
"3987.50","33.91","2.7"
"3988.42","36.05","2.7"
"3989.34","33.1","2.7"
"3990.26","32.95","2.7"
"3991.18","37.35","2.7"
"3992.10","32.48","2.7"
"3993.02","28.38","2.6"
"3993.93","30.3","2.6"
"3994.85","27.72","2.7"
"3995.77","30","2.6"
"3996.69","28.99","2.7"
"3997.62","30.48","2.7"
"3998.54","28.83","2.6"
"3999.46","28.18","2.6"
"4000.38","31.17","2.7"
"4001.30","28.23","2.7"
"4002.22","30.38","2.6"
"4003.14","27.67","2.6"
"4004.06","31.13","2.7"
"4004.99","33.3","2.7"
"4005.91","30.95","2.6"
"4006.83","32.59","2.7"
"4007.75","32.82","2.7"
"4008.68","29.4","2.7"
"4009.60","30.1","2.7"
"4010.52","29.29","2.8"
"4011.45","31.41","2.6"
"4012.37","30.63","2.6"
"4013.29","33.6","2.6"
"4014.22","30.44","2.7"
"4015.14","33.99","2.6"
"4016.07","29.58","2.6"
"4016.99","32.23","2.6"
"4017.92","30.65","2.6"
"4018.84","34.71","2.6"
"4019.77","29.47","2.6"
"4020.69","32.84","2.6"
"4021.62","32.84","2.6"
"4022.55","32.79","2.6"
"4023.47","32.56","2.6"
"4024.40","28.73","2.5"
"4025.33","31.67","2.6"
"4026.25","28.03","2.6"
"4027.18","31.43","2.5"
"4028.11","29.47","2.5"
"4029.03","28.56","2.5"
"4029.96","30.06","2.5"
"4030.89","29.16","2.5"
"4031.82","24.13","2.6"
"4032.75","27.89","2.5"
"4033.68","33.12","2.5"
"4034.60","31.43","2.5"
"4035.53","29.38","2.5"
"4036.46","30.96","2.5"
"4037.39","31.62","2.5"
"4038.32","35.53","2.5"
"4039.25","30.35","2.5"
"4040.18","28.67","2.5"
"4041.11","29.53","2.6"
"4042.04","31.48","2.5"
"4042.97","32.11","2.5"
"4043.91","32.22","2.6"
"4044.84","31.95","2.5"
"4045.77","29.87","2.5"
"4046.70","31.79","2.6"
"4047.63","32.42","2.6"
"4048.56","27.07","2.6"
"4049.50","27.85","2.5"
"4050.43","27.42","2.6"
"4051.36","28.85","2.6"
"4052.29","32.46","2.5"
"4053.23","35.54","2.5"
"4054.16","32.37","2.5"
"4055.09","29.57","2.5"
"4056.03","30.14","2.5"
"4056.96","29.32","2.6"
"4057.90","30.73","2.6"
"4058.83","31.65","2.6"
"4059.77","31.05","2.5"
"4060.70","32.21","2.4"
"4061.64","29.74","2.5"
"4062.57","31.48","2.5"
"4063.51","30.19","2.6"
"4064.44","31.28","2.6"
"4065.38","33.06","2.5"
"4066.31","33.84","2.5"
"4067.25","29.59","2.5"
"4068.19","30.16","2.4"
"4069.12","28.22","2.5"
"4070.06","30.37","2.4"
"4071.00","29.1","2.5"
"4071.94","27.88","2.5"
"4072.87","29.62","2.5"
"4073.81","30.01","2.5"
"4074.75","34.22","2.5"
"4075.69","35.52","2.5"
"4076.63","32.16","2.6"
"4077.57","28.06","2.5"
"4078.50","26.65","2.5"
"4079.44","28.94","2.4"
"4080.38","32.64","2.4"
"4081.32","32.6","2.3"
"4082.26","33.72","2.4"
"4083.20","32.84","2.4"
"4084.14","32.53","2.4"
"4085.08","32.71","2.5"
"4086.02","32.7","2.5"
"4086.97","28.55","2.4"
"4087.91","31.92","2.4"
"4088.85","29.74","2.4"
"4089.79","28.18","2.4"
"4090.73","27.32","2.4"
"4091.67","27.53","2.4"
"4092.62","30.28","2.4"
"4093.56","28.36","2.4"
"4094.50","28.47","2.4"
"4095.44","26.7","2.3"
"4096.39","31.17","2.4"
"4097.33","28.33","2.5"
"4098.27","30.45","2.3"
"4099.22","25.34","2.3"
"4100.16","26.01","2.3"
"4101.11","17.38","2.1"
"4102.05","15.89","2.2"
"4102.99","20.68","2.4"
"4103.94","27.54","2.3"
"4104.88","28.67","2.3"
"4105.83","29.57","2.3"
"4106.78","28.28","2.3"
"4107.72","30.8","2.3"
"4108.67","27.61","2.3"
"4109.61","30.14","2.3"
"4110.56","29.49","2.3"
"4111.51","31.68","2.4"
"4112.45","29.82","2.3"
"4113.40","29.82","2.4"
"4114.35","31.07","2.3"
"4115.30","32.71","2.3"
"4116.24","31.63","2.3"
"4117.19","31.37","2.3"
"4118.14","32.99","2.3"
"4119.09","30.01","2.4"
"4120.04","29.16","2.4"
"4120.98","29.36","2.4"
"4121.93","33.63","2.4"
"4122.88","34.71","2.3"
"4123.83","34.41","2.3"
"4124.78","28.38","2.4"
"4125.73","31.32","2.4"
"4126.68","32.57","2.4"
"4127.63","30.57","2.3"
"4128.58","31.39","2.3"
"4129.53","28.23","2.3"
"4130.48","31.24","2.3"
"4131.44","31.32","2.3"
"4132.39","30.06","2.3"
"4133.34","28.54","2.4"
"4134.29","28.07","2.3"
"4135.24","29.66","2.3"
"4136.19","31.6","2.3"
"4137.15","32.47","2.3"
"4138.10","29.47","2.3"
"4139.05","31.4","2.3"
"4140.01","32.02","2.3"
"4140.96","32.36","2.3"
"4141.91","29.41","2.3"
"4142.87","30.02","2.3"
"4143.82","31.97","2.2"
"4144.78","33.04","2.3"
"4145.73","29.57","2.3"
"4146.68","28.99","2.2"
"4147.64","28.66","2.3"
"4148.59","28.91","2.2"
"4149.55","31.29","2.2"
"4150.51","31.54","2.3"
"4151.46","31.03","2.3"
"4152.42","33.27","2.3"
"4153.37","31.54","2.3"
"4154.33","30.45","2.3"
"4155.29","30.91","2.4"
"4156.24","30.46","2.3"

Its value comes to 2.1 angstroms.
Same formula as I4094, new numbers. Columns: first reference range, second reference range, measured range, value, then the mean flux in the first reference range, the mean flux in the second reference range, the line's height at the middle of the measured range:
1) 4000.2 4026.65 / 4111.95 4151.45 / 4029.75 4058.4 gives 0.5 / 31.2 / 30.9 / 31.1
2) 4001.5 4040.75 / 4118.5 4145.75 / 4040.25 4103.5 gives 2.1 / 30.8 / 30.9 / 30.9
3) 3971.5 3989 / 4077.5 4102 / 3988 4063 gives -3.8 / 29.6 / 29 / 29.4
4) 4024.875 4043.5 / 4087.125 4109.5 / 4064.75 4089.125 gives -2.4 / 30.2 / 27.3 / 28.3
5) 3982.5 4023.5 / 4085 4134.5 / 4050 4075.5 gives -0.5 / 31.3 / 29.3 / 30.2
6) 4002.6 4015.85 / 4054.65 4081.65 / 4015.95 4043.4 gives 0.3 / 31.2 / 30.7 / 31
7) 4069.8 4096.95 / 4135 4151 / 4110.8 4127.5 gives -0.4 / 30.4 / 30.7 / 30.6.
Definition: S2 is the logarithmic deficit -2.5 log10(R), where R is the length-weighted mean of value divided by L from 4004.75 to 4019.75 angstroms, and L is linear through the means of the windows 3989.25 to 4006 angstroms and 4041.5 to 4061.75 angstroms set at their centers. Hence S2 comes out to -0.032 mag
